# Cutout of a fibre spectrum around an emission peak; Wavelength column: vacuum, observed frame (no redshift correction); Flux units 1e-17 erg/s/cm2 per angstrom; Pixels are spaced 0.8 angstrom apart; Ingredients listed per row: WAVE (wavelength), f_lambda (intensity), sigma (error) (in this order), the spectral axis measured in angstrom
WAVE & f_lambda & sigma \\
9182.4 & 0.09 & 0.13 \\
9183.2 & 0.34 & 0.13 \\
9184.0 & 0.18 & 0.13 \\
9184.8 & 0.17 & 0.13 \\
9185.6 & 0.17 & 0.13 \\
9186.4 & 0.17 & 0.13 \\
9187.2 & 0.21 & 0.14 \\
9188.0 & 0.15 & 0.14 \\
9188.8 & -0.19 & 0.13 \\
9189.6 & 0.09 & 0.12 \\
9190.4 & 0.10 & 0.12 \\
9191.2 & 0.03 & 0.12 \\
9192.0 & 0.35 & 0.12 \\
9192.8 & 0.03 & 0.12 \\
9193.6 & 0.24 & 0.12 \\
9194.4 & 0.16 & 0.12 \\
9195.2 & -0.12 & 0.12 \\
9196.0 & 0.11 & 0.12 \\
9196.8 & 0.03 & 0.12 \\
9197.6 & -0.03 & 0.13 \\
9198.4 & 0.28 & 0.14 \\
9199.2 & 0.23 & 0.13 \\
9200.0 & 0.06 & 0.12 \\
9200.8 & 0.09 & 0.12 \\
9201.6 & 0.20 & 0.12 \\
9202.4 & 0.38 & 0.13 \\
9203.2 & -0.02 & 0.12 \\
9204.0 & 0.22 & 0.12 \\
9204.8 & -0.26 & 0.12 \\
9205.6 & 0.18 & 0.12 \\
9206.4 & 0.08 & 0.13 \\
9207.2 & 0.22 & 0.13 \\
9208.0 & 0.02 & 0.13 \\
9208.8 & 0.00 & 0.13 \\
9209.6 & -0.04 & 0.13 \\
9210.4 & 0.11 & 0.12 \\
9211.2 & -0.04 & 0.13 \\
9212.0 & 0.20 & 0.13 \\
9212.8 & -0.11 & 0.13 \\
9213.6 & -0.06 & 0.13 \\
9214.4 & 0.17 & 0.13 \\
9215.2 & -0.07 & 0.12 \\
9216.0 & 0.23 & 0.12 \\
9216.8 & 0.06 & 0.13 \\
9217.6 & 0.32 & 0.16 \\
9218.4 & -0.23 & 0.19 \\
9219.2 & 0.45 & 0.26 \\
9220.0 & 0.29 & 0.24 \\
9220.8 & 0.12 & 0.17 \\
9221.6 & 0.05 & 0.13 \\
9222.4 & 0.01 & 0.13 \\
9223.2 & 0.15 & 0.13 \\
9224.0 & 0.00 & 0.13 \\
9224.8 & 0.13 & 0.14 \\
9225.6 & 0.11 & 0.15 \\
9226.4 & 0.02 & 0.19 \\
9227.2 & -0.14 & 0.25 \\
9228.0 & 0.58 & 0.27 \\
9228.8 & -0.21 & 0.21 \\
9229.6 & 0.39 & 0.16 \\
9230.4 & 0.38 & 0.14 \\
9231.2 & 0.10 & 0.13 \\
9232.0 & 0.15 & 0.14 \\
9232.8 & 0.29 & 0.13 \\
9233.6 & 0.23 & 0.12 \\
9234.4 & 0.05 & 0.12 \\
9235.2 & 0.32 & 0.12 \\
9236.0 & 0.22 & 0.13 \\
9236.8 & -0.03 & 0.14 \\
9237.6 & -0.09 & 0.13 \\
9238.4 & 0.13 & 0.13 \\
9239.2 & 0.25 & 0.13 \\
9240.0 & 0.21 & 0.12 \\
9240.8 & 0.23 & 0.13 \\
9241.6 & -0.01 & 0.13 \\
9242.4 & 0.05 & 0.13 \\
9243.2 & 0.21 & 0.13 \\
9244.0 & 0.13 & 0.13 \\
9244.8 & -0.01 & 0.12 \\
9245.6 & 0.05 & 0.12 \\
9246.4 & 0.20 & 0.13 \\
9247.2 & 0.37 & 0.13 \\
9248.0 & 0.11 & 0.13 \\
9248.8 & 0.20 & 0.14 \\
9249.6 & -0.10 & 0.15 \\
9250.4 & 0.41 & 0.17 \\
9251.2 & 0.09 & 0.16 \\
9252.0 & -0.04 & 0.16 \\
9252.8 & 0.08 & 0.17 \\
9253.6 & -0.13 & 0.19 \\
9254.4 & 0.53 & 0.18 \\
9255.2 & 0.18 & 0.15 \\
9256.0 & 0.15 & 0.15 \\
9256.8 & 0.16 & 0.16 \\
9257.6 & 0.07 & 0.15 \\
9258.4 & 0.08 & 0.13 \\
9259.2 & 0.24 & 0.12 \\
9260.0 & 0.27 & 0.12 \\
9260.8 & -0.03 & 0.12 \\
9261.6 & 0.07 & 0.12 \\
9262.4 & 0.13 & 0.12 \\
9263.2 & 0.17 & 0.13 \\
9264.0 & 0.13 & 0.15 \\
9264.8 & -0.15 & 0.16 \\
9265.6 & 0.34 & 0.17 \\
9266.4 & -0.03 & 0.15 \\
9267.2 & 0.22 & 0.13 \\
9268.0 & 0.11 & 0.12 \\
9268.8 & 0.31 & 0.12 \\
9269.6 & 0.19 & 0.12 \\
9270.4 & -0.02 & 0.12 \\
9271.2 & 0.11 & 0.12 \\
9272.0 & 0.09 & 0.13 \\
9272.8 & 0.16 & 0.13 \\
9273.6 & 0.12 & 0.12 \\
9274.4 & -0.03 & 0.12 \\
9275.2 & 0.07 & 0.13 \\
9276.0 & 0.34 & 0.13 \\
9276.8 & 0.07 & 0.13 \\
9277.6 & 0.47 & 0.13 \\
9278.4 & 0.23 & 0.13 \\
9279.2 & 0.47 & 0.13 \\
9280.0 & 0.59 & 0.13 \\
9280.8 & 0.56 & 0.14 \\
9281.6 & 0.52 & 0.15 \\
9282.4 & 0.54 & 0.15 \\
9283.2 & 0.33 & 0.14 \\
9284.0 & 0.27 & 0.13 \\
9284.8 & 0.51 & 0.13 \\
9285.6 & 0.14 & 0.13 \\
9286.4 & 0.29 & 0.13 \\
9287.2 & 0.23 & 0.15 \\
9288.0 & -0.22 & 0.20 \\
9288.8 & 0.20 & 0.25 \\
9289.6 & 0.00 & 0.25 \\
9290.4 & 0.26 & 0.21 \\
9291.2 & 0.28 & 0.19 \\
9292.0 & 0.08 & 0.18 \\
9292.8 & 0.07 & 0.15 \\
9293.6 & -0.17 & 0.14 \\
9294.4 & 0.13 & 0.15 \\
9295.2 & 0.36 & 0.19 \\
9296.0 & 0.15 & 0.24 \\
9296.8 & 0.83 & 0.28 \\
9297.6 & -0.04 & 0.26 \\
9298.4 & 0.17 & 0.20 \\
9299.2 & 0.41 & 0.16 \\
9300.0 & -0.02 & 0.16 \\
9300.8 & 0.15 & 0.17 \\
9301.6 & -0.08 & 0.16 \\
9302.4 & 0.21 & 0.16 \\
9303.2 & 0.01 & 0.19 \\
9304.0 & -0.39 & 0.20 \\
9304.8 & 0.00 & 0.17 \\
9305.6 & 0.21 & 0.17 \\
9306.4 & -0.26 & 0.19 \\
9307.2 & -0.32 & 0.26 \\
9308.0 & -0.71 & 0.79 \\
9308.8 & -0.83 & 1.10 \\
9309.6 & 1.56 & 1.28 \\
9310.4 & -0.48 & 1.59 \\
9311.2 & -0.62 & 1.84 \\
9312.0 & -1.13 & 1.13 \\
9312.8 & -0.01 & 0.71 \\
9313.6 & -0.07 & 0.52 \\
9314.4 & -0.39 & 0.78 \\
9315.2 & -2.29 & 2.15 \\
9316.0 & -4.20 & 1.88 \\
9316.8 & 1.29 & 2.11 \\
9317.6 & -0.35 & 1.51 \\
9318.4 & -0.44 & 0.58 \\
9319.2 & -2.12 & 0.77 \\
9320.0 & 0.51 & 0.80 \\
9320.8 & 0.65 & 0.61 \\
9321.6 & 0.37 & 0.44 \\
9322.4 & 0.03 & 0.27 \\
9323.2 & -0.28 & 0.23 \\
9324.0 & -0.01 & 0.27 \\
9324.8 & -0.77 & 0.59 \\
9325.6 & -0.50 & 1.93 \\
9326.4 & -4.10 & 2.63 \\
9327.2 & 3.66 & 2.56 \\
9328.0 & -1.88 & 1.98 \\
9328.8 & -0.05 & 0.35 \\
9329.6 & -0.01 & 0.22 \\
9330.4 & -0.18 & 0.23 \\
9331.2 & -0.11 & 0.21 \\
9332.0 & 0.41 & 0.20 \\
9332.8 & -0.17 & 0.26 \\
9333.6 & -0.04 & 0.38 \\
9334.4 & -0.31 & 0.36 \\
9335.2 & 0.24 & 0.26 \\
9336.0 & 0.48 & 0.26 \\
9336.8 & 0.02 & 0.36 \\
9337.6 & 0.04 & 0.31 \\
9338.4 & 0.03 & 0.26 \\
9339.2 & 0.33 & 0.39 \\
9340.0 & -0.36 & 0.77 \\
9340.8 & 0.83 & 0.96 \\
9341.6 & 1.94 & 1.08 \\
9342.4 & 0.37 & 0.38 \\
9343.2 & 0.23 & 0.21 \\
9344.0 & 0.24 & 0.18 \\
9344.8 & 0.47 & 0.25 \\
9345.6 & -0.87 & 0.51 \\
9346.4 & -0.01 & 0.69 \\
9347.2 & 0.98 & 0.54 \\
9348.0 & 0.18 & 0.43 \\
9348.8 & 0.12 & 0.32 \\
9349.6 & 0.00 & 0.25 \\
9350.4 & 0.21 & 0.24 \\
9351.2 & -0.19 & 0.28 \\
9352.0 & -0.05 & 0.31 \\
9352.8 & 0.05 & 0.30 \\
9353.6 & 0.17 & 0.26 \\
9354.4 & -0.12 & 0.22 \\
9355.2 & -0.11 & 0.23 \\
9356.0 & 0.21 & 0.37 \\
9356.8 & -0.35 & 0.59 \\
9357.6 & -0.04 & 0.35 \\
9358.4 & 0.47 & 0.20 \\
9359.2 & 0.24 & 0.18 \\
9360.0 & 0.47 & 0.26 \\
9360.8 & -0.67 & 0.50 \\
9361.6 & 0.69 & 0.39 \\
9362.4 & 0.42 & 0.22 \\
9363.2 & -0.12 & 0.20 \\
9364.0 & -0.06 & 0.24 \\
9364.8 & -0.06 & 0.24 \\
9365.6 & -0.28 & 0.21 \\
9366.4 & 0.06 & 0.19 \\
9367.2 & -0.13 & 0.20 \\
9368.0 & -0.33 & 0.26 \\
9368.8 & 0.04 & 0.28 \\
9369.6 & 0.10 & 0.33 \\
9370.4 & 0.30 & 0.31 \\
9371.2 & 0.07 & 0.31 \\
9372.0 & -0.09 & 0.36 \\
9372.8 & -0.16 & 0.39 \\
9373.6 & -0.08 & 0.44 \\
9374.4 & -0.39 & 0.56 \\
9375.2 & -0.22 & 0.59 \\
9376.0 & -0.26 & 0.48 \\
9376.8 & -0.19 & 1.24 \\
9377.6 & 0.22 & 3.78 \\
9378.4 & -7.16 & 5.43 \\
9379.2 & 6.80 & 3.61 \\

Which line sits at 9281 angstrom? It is H-gamma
